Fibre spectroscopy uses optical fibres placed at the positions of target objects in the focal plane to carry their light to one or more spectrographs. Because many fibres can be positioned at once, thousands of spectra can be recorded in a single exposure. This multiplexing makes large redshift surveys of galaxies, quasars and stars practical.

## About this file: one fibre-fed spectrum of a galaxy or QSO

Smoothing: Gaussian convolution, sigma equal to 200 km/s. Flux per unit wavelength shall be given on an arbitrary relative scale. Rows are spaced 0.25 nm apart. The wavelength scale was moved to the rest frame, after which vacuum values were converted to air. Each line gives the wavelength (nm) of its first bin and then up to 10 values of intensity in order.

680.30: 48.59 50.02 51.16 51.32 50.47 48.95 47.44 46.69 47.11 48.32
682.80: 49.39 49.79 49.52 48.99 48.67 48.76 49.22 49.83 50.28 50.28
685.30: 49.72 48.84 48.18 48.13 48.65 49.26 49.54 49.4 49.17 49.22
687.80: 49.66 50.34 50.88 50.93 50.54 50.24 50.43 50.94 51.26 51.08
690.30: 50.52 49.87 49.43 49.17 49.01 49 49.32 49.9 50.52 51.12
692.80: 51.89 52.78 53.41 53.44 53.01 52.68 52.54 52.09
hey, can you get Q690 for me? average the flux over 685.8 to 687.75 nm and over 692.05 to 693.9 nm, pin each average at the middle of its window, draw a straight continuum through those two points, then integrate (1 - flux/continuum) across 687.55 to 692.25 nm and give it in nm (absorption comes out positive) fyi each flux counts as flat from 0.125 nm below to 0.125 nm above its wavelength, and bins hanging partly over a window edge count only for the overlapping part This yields 0.042 nm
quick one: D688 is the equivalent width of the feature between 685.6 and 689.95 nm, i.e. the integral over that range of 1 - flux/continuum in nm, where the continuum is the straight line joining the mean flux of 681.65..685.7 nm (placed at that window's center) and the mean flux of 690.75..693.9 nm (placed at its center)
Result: 0.01 nm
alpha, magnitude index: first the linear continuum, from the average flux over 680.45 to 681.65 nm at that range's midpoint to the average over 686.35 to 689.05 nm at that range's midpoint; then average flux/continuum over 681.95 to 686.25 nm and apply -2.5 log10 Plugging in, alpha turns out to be 0.03 mag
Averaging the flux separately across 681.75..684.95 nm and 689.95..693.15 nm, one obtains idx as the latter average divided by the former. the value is 1.03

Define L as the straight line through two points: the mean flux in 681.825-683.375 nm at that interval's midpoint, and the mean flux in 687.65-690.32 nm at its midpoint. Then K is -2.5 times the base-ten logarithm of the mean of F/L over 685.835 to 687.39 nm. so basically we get 0.02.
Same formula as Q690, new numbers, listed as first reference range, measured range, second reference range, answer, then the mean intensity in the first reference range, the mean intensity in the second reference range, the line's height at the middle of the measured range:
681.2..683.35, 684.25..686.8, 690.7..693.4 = -0.002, 48.6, 50.5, 49.2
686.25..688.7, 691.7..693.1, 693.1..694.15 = 0.043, 49.7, 53.1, 52.4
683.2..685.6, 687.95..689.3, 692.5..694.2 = 0.010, 49.4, 52.7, 51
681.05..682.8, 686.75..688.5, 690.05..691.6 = -0.020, 48.5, 49.7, 49.2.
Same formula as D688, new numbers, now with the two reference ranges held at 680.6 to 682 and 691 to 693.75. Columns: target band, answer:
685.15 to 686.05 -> 0.02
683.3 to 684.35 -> 0.02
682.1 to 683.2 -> 0.03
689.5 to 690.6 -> 0.00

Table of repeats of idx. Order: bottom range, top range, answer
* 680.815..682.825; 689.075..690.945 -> 1.03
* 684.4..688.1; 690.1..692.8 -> 1.01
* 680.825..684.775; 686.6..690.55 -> 1.02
